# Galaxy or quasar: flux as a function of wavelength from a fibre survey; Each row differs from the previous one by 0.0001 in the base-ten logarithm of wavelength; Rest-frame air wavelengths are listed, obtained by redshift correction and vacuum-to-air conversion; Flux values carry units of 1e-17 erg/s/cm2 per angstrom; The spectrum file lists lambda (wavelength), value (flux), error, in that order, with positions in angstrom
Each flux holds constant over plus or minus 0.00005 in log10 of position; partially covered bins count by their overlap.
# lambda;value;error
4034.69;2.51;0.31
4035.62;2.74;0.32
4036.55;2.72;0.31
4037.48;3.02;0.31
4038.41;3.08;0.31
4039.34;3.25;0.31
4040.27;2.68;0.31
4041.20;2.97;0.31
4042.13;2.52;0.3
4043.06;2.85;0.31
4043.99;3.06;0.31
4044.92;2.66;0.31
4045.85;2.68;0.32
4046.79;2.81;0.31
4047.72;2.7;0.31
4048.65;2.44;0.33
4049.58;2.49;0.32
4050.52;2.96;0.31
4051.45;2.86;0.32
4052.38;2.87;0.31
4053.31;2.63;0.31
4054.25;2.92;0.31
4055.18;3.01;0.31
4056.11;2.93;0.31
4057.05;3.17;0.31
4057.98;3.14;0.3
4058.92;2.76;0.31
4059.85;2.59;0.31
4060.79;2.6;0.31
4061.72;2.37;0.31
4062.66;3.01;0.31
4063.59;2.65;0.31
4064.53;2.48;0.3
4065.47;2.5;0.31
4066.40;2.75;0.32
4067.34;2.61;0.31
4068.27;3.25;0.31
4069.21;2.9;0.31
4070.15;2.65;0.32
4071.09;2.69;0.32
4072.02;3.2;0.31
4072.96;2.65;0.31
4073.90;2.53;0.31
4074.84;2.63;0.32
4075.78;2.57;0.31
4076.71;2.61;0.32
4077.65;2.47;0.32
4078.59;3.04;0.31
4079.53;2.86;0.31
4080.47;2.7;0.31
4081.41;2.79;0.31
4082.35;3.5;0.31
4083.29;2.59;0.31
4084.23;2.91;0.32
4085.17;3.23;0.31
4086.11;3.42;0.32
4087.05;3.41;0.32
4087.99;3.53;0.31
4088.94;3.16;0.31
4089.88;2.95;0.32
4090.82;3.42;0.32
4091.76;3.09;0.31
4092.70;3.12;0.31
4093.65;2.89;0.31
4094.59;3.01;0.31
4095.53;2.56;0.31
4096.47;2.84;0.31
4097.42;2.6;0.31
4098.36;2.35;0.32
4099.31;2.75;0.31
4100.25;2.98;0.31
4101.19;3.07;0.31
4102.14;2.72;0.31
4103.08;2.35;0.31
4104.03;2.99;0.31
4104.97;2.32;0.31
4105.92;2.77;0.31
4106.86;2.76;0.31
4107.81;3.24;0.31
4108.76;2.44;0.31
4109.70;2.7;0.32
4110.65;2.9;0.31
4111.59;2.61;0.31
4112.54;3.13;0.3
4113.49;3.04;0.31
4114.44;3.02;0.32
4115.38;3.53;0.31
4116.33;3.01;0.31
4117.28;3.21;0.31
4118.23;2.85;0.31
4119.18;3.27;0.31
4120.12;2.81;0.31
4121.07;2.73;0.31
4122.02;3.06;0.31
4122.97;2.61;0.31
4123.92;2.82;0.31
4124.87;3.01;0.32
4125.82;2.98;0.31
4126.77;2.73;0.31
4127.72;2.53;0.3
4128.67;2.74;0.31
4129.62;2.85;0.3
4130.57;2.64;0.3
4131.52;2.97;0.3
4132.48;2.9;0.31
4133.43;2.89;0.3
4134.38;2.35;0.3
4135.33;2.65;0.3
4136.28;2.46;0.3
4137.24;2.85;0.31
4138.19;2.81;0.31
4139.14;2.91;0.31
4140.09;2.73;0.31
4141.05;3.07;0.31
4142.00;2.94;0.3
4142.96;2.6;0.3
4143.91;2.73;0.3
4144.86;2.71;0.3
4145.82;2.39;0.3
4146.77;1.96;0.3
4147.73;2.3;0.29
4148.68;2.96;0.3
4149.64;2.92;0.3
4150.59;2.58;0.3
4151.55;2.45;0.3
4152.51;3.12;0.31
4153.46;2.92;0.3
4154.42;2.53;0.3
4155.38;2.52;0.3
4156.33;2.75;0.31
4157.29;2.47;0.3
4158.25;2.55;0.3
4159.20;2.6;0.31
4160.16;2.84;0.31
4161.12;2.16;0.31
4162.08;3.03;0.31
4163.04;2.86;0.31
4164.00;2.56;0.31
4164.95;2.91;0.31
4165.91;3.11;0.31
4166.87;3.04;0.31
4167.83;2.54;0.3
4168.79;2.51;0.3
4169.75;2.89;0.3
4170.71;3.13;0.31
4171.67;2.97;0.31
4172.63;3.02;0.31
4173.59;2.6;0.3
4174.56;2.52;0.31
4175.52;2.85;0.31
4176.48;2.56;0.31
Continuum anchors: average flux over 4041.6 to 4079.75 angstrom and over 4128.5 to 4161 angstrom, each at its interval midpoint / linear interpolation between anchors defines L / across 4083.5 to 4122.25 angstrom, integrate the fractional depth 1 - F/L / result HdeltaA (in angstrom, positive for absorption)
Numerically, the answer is -3.11 angstrom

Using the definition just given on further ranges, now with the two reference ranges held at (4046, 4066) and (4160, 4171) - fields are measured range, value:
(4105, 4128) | -1.0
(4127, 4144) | 0.2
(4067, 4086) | -0.5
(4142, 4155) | 0.7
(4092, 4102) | -0.2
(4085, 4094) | -1.5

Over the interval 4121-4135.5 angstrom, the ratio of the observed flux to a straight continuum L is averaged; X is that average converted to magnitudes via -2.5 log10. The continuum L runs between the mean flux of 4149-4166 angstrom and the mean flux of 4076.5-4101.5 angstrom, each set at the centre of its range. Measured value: 0.01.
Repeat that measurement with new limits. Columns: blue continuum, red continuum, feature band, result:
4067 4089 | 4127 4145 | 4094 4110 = 0.043 mag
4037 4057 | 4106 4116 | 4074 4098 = -0.019 mag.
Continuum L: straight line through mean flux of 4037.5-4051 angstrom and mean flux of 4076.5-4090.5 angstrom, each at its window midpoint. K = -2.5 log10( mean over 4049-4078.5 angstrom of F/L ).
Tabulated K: 0.058 mag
